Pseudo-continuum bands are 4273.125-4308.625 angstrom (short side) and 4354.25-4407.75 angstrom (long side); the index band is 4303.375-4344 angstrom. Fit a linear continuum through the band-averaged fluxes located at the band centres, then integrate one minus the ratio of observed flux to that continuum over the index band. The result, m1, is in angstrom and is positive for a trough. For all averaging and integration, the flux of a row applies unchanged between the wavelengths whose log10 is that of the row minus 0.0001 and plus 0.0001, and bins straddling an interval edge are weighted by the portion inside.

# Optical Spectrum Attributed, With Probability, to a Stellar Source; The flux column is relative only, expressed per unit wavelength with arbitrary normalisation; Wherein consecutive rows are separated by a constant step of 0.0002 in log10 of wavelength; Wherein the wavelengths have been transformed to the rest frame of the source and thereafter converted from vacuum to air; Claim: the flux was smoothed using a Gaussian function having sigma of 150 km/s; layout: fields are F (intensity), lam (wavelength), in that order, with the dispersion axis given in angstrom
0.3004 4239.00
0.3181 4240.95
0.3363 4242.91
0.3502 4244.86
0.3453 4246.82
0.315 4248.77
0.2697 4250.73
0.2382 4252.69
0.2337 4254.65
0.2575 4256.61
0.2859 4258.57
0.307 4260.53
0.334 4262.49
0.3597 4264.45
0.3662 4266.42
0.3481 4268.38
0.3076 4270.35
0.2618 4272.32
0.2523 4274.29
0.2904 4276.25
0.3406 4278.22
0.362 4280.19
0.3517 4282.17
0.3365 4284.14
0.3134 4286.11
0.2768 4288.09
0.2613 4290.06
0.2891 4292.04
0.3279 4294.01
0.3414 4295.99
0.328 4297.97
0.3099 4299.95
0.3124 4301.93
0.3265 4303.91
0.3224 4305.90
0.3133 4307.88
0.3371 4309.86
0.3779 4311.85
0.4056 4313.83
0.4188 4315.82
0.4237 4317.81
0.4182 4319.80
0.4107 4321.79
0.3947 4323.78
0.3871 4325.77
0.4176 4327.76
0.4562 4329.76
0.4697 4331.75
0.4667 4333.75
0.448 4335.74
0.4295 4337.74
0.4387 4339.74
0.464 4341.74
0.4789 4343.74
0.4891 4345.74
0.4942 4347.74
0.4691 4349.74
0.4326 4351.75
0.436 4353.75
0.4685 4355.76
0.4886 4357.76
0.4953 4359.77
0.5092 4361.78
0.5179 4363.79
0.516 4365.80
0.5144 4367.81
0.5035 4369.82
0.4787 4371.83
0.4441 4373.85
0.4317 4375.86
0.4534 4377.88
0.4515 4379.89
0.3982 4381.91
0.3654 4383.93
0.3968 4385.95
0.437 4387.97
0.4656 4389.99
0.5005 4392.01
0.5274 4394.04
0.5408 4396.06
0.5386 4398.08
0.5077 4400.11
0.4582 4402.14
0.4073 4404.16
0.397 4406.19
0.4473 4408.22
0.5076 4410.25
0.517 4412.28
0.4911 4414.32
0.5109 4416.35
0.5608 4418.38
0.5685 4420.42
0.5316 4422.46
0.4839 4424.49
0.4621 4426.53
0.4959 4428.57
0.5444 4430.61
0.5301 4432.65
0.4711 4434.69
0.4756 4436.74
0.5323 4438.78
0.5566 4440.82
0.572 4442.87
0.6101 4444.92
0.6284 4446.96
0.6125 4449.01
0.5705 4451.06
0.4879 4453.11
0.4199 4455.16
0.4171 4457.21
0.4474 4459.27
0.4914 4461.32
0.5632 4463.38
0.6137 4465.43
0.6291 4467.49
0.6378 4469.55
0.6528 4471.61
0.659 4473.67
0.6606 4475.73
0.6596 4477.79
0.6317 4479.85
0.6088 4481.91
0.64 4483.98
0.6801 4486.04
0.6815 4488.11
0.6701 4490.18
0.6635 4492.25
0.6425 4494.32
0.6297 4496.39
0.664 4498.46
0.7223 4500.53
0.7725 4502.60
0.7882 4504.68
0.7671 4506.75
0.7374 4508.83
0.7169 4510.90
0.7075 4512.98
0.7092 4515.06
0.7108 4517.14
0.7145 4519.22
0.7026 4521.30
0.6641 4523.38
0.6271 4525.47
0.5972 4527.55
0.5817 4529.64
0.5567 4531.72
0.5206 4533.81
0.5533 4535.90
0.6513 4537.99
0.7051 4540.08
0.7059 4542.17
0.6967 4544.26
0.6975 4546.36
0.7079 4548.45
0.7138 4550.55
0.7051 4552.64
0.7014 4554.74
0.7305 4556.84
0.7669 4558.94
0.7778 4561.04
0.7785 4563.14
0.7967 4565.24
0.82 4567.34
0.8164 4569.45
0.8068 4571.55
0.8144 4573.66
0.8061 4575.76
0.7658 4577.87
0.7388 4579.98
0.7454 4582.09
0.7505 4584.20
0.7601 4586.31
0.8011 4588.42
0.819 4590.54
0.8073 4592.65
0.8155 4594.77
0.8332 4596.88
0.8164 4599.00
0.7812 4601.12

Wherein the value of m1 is -4.2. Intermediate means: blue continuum 0.314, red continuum 0.469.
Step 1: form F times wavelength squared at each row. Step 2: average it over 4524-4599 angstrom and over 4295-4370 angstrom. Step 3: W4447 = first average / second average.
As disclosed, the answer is 1.9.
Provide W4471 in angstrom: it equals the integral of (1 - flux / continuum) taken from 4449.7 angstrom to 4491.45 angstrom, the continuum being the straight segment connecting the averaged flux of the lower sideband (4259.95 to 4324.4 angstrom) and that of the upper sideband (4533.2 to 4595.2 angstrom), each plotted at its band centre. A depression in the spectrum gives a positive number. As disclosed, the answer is 0.9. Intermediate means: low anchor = 0.337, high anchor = 0.744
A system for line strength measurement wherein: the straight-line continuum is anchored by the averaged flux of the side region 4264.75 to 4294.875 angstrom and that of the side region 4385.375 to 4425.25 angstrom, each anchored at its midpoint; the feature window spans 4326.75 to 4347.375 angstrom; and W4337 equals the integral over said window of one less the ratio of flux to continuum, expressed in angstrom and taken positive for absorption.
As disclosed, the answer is -3.27 angstrom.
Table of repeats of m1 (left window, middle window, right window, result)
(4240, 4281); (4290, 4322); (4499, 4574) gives 2.2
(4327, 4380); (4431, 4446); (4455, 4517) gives 1.2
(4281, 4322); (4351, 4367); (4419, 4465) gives -2.6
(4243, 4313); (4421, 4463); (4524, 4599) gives 2.6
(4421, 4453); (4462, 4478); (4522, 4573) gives -1.2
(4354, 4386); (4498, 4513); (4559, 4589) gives -1.4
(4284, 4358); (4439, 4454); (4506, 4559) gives -0.4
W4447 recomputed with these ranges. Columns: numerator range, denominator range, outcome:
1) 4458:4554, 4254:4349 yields 1.99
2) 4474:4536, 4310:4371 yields 1.59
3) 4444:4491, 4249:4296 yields 2.14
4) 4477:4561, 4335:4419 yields 1.53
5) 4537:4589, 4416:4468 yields 1.50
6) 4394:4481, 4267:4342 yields 1.58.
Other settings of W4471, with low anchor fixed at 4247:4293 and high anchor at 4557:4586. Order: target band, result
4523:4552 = 3.4 angstrom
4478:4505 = -0.8 angstrom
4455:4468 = 2.0 angstrom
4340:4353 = -1.4 angstrom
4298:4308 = 1.0 angstrom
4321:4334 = -1.1 angstrom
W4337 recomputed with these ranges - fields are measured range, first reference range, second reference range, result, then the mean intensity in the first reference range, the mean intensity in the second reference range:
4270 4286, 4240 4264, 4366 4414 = 0.9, 0.301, 0.466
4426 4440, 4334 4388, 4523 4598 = 1.3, 0.462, 0.727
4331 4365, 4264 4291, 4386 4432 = -4.9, 0.315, 0.494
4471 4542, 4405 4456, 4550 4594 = -1.5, 0.519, 0.774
